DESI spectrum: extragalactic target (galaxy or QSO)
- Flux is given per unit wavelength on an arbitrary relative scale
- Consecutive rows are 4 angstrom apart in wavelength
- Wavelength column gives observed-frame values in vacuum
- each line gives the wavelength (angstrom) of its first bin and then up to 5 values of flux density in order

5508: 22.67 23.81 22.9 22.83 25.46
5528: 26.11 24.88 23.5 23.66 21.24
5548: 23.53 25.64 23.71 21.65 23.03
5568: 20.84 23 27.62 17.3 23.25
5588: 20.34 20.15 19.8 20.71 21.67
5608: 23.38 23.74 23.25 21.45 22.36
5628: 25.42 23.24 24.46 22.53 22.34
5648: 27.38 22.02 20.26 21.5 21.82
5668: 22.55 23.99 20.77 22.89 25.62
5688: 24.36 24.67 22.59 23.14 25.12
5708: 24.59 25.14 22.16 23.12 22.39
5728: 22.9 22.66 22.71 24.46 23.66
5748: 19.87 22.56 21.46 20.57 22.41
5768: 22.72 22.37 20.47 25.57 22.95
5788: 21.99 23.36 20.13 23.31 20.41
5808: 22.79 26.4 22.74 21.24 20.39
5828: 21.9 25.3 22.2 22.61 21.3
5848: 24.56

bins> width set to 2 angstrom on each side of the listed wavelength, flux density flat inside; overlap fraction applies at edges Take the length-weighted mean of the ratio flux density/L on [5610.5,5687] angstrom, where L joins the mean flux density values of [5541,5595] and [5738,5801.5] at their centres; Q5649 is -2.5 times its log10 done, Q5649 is -0.03 mag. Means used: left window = 22.4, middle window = 23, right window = 22.4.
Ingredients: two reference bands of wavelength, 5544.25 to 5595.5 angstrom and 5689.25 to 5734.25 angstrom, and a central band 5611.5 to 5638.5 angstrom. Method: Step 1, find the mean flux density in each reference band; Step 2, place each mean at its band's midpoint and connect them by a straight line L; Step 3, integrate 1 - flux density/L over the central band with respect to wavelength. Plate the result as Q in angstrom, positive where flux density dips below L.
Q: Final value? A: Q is -0.7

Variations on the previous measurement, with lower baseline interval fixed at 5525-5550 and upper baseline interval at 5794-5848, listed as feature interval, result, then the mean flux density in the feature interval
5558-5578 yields 0.42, 23.2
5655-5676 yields 1.13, 22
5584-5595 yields 1.34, 20.8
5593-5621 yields 1.88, 22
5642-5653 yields -0.36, 24.1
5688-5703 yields -0.40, 23.7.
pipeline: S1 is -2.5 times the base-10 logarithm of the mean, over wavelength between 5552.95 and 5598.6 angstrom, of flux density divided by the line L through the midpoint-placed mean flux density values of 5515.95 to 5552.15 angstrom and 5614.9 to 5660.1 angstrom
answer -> 0.08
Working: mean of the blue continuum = 23.9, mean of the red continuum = 23.1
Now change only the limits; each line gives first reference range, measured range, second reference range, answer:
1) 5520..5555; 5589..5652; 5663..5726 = 0.05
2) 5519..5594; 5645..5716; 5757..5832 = -0.03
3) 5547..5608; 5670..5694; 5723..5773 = -0.07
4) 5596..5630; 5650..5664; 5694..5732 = 0.08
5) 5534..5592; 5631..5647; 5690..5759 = -0.03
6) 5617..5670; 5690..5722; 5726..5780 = -0.06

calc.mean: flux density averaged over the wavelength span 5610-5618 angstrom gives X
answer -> 23.5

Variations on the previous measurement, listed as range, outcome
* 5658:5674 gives 22.5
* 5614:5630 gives 23.1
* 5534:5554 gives 23.5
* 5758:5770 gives 21.9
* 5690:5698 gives 23.6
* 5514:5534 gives 24.4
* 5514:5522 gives 22.9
